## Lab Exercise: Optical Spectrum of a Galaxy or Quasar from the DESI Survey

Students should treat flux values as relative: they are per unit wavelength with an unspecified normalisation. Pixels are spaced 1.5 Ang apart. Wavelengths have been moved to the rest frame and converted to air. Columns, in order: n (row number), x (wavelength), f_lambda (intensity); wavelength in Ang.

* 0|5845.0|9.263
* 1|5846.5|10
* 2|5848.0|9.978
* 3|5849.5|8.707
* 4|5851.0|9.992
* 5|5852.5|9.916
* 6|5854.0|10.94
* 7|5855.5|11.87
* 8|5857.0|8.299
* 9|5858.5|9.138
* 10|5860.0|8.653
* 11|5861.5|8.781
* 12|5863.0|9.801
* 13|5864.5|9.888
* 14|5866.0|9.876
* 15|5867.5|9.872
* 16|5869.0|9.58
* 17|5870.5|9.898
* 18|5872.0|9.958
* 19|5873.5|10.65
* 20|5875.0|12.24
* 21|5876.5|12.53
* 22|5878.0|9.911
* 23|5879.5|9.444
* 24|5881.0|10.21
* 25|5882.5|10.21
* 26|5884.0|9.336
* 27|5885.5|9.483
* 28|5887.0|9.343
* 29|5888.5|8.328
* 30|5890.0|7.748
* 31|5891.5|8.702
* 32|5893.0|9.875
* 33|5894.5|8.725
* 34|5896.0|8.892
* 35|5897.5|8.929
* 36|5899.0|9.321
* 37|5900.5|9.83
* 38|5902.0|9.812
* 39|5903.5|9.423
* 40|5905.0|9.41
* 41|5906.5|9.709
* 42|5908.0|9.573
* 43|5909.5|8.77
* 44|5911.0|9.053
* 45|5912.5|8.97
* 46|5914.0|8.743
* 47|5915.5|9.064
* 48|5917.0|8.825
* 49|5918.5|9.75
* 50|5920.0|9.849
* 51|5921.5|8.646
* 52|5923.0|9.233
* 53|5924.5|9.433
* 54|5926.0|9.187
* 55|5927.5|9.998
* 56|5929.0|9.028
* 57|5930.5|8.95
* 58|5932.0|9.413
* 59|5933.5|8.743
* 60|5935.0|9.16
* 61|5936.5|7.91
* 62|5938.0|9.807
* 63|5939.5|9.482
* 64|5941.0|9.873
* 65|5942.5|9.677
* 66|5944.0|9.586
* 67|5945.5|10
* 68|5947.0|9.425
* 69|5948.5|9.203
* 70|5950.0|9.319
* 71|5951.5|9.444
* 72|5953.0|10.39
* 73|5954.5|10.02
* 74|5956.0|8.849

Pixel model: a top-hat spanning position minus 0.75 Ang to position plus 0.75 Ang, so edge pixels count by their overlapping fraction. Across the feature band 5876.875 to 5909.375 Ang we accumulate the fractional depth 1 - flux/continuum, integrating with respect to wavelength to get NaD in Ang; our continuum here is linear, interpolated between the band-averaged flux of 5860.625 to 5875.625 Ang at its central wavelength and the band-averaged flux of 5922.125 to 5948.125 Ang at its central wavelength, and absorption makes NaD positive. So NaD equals 1.3 Ang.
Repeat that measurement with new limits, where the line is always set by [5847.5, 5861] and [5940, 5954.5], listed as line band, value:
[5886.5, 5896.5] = 0.93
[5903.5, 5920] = 0.78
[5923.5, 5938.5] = 0.81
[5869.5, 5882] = -1.14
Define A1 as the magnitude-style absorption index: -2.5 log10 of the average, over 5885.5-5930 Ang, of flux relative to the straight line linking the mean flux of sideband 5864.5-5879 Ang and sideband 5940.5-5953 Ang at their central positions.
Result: 0.10 mag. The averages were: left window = 10.5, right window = 9.61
